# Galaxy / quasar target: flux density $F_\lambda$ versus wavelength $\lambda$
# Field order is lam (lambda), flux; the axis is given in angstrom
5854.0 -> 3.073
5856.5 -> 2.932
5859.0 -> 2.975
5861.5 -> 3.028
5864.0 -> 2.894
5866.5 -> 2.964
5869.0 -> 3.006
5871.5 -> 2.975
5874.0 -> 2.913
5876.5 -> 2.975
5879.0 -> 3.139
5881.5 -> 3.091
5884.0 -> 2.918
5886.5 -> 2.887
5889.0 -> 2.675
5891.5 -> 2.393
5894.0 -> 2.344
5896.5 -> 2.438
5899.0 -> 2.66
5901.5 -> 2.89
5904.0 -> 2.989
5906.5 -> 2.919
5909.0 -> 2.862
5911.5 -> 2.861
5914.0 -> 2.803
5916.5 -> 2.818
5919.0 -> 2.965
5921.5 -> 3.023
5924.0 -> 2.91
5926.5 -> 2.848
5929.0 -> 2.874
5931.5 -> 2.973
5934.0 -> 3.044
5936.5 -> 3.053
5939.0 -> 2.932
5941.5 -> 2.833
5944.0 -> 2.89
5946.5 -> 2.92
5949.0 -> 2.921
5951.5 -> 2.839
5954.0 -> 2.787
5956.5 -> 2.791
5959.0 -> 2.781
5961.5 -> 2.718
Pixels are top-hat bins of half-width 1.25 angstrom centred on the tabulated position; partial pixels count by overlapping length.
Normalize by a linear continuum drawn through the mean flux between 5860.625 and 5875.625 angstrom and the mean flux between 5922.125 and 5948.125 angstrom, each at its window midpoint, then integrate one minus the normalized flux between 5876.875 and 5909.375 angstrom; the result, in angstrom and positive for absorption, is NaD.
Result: 1.8 angstrom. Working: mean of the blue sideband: 2.96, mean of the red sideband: 2.93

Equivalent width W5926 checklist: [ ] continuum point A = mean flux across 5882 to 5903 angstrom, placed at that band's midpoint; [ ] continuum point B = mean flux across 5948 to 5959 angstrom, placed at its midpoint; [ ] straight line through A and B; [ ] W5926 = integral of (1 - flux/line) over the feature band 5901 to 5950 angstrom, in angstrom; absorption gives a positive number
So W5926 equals -2.9 angstrom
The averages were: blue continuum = 2.67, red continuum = 2.83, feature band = 2.92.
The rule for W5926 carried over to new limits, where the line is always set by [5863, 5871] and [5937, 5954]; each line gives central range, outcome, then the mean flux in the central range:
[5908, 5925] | 0.13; 2.89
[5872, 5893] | 0.53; 2.87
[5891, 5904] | 1.48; 2.6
